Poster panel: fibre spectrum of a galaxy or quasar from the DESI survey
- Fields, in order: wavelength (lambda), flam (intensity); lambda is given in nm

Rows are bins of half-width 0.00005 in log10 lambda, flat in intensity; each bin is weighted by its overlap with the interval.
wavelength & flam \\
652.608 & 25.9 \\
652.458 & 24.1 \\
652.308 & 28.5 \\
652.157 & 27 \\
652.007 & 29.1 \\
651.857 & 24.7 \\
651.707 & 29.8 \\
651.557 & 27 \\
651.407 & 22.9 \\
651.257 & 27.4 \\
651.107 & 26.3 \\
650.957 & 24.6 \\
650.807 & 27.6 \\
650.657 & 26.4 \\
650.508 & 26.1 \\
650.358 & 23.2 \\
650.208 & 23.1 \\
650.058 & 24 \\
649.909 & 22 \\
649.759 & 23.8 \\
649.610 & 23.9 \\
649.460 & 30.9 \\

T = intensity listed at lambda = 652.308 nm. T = 28.5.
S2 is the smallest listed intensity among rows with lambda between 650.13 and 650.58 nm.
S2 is 23.1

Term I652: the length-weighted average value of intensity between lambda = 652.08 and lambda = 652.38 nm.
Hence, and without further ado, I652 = 27.7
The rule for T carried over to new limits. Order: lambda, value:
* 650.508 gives 26.1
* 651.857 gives 24.7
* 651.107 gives 26.3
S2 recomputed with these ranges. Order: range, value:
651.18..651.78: 22.9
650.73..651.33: 24.6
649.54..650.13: 22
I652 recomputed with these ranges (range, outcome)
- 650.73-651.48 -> 25.8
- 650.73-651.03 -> 26.1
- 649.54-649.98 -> 23.2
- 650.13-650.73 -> 24.7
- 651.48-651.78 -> 28.4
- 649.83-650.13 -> 23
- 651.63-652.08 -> 27.9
